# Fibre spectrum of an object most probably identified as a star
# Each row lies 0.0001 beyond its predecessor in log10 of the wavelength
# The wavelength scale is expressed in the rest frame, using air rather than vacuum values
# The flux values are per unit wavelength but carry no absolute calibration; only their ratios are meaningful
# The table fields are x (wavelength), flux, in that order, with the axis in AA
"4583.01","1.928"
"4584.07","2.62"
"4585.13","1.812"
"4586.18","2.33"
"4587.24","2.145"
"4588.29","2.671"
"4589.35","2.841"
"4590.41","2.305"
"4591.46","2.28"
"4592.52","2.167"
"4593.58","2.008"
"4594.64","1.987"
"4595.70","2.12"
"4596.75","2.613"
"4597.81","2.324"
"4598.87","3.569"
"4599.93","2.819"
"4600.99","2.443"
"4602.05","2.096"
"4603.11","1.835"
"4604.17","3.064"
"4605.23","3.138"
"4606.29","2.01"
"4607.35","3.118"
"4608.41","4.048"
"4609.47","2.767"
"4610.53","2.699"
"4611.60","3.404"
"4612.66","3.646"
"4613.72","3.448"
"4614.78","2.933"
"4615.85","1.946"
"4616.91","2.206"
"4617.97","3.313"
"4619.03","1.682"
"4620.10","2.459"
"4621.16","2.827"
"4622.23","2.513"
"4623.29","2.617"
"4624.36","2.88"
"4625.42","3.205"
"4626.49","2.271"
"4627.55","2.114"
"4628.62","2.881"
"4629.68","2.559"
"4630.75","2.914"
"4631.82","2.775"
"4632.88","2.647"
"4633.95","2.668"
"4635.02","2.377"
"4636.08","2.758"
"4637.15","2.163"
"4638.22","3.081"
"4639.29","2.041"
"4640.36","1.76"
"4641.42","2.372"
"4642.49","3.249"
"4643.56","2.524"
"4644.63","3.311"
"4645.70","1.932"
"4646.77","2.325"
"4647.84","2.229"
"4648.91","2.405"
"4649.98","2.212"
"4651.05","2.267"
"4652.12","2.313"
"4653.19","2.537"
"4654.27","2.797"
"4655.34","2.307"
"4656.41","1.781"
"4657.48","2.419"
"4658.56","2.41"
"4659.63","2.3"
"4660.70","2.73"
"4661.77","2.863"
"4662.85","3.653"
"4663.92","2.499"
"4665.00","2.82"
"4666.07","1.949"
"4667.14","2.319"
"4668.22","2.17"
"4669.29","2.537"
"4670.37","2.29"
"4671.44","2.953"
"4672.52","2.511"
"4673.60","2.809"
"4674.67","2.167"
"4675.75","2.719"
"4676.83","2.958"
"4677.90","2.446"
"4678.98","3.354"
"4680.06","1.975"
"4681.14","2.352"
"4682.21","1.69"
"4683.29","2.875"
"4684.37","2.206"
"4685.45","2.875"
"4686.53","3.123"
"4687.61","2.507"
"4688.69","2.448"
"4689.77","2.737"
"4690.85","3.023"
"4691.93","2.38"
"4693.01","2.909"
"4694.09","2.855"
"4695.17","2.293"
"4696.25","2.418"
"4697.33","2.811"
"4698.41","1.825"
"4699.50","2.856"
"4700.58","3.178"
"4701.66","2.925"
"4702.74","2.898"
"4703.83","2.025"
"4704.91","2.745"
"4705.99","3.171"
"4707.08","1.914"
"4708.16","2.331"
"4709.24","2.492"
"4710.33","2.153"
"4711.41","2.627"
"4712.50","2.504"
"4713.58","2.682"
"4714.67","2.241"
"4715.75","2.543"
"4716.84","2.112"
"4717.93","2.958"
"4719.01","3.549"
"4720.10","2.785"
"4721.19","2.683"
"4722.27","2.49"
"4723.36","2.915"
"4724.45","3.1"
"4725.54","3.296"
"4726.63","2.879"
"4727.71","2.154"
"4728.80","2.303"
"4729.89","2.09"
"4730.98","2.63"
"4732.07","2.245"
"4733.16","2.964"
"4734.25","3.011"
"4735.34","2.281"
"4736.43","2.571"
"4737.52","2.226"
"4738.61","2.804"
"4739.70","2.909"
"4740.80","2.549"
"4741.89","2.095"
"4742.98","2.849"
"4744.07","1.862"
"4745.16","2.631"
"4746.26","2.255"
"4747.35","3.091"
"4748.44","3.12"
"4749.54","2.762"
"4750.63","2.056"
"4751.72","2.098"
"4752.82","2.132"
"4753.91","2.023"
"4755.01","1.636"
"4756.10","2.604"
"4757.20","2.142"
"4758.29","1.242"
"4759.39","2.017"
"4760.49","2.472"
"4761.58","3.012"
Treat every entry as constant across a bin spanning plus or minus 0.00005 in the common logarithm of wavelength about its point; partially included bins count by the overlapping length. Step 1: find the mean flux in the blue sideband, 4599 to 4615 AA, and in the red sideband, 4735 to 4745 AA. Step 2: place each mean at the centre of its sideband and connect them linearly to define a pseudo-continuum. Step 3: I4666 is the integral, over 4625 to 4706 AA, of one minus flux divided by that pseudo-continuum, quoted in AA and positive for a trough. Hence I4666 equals 4.72 AA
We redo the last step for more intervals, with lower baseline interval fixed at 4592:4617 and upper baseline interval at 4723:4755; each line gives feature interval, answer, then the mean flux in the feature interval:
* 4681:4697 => 0.0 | 2.59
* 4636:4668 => 2.0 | 2.47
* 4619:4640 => 0.6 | 2.58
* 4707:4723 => 0.0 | 2.56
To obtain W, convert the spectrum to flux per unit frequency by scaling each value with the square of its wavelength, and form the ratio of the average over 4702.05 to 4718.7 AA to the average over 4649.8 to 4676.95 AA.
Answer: 1.02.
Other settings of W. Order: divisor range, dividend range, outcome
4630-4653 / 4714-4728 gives 1.14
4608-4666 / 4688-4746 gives 1.03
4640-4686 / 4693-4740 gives 1.07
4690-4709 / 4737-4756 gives 0.94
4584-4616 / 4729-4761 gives 0.97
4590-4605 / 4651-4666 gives 1.08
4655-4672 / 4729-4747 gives 1.03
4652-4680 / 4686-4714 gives 1.04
